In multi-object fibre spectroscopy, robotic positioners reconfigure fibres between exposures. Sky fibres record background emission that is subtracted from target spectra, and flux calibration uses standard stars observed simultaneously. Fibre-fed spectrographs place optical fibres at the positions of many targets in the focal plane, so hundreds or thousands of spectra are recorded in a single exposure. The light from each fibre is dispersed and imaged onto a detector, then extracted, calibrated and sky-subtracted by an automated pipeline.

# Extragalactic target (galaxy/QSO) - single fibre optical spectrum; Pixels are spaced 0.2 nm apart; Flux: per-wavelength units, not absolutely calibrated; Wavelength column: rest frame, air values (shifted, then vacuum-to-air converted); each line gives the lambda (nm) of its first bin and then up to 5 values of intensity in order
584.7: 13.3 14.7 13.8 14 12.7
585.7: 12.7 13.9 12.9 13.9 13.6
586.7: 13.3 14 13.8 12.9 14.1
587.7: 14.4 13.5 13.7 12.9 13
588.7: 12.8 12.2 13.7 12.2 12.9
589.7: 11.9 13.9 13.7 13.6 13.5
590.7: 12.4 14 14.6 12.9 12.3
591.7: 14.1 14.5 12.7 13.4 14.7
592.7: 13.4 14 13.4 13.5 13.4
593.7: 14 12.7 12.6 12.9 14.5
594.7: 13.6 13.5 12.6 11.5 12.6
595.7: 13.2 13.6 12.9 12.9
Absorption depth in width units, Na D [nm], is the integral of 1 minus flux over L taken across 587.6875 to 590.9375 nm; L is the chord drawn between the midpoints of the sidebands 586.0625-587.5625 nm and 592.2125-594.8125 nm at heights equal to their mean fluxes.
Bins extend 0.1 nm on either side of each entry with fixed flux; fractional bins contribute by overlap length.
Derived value 0.100 nm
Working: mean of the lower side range 13.6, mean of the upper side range 13.5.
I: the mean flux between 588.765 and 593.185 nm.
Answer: 13.4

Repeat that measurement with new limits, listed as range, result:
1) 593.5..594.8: 13.4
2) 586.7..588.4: 13.6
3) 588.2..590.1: 12.9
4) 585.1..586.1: 13.3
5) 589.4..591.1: 13.3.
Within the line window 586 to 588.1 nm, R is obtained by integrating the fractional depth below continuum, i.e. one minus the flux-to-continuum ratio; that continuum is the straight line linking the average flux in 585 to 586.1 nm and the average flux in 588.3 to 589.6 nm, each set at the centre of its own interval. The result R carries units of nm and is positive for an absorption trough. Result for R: -0.08 nm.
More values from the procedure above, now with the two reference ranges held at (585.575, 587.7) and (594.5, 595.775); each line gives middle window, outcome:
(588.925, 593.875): -0.08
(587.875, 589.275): 0.04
